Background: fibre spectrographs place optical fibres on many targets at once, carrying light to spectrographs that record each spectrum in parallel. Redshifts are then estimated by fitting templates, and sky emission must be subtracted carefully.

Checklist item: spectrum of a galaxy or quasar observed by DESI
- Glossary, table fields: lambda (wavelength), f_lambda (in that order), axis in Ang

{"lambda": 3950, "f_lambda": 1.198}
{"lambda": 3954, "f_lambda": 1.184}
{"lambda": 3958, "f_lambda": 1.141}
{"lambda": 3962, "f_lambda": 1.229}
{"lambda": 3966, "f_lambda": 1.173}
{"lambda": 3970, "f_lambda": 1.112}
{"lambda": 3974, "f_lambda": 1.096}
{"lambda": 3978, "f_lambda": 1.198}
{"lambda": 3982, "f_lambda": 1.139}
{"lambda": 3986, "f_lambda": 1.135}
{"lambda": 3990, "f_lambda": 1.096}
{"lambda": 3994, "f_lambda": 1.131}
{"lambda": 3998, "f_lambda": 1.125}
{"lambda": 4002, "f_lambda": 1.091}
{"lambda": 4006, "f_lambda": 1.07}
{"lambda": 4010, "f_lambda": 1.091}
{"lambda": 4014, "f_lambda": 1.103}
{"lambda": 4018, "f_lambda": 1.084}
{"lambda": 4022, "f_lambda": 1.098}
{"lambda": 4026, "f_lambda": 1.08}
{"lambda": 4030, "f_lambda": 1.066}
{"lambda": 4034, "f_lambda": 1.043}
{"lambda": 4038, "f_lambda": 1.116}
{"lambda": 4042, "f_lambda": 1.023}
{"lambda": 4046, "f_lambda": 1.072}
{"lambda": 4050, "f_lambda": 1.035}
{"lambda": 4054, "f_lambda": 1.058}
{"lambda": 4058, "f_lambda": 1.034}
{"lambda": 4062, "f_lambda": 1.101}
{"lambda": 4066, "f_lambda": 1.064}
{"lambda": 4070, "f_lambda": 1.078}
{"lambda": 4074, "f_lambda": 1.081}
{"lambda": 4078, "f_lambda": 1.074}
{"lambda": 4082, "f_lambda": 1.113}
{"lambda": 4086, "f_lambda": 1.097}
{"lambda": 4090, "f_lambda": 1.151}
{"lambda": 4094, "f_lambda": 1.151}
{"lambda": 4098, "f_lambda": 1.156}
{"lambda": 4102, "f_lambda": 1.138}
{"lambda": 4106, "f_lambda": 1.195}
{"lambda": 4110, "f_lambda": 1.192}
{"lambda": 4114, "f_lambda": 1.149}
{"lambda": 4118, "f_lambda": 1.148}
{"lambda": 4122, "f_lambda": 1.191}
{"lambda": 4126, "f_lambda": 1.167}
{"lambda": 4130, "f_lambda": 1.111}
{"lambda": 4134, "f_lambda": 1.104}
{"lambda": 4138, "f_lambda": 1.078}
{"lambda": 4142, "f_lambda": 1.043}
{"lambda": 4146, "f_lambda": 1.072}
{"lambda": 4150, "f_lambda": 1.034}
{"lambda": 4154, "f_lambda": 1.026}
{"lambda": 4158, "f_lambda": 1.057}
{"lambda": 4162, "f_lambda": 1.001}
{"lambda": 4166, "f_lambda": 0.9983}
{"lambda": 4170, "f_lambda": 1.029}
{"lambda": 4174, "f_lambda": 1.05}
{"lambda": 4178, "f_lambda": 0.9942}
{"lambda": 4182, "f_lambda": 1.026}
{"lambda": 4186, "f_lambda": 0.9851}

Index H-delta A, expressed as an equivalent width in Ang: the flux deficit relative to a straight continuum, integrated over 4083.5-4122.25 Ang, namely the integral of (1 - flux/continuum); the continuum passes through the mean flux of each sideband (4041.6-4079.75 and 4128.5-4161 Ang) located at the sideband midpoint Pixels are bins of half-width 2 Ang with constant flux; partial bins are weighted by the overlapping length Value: -3.3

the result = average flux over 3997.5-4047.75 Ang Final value 1.08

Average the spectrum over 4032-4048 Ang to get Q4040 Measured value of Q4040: 1.06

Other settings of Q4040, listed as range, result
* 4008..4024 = 1.09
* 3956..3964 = 1.19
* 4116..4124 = 1.17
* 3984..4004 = 1.12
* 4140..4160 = 1.05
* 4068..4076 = 1.08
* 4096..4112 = 1.17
